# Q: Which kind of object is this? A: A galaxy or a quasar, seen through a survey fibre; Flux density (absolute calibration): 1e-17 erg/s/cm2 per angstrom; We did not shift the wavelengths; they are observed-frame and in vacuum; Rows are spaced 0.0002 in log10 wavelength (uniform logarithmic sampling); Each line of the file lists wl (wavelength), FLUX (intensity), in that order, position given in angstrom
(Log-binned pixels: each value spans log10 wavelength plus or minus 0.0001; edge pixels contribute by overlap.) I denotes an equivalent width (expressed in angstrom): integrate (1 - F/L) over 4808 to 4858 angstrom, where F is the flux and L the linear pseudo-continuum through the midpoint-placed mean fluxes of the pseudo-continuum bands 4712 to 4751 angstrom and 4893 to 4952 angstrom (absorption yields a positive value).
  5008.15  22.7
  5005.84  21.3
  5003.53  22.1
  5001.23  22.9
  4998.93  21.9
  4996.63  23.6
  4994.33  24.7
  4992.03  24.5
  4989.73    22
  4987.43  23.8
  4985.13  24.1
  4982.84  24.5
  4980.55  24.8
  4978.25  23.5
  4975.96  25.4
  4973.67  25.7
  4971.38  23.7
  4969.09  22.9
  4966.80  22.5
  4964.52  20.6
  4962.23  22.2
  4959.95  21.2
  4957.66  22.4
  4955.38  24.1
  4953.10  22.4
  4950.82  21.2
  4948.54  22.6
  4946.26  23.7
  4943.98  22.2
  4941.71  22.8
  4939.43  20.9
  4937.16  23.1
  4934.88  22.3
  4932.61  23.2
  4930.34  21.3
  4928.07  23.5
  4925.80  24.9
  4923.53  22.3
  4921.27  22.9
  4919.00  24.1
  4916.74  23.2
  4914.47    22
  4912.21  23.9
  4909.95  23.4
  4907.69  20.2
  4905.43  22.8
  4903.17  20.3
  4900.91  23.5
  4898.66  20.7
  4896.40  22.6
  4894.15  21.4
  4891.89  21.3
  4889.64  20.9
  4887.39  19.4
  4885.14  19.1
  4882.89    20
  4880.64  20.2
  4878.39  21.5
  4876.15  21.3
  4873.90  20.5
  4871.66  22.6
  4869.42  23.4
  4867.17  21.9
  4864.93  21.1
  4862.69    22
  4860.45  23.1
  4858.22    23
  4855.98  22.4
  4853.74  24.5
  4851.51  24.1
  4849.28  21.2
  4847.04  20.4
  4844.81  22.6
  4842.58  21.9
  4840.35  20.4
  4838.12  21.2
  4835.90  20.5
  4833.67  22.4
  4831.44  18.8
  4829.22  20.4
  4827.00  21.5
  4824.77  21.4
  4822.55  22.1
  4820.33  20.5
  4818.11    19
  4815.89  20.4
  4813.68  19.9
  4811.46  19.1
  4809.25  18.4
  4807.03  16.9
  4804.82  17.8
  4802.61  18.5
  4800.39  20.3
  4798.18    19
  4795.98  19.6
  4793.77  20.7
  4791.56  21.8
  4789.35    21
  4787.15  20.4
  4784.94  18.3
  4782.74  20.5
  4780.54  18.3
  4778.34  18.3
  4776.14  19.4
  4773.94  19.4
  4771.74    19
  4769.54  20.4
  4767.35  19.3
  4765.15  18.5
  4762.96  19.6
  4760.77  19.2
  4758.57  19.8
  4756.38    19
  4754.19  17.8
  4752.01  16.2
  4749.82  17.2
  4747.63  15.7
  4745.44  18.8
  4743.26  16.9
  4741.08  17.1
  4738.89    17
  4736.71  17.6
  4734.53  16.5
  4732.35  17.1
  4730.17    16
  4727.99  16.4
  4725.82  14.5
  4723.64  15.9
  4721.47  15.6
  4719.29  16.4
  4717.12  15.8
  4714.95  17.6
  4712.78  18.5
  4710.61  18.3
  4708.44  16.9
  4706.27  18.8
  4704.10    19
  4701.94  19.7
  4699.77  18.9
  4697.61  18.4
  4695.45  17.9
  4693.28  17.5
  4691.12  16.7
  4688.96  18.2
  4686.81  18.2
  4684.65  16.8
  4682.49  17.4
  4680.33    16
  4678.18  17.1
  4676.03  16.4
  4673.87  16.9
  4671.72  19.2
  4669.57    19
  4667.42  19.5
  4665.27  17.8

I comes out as -3.3 angstrom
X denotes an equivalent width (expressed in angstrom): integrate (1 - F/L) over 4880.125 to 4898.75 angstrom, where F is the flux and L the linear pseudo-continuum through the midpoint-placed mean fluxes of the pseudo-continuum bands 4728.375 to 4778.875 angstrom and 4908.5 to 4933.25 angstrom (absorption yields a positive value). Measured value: 1.3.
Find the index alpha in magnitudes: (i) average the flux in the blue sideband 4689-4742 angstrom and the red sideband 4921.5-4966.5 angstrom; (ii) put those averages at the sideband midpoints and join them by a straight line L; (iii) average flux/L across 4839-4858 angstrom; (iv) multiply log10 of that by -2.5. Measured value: -0.10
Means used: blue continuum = 17.3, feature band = 22.2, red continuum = 22.5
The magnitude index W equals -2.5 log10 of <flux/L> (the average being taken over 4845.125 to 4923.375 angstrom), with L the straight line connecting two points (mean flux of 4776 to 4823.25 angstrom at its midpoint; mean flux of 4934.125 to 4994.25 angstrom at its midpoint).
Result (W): -0.029 mag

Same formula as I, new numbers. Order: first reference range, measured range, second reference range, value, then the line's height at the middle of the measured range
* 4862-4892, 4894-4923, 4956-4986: -0.77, 21.8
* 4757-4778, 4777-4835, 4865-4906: 0.45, 20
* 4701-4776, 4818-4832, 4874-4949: -0.59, 19.9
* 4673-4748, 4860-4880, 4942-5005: -1.00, 20.8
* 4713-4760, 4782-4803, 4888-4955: -1.65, 18.6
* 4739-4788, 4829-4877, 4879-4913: -3.37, 20.4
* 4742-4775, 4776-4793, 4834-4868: -0.28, 19.5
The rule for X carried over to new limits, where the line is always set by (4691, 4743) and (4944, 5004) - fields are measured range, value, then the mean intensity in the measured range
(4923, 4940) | -0.4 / 22.8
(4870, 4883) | -0.2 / 21.2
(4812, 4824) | -0.5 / 20.4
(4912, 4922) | -0.6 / 23.2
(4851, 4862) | -1.5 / 23.3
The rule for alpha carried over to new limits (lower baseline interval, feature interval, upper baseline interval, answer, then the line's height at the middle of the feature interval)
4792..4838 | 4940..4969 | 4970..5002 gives 0.04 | 23.2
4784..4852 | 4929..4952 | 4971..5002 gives 0.03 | 23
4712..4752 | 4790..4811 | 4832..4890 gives 0.00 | 19.3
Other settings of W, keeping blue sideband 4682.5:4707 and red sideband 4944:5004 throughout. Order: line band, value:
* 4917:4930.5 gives -0.049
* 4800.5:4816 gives 0.083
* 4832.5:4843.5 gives -0.027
